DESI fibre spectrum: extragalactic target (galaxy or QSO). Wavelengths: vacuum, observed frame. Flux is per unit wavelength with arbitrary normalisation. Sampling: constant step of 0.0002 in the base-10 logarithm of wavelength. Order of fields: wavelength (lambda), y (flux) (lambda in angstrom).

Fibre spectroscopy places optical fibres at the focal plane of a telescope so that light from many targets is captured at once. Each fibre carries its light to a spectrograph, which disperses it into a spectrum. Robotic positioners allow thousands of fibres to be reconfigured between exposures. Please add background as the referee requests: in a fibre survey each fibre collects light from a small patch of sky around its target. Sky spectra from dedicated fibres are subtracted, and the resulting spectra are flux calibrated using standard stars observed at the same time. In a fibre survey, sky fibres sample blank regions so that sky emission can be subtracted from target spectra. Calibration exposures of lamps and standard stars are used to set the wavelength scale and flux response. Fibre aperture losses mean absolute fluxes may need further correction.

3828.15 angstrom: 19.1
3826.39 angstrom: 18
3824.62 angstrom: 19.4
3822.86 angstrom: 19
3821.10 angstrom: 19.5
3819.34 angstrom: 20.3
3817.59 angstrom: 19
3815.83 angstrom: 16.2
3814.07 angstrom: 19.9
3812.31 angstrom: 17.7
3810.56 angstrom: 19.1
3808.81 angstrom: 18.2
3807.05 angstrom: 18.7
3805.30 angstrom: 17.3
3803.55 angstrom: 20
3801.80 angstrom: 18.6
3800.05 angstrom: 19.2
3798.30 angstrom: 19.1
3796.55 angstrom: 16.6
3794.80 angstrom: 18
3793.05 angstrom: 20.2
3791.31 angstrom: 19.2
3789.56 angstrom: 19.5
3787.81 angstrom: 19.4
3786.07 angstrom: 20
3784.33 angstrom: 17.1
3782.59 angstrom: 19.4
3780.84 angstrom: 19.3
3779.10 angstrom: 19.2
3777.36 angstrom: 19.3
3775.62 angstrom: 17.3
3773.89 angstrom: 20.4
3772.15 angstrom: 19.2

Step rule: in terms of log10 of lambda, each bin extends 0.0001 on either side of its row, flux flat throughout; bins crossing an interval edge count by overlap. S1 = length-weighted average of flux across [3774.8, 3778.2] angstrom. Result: 18.3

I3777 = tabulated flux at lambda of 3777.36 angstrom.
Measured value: 19.3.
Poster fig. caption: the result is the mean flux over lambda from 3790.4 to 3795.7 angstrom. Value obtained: 19.1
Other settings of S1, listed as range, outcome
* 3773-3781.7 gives 19.1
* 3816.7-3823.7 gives 19.5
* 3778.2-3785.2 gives 18.7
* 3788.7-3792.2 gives 19.4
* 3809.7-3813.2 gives 18.4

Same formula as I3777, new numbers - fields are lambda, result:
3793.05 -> 20.2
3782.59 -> 19.4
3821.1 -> 19.5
